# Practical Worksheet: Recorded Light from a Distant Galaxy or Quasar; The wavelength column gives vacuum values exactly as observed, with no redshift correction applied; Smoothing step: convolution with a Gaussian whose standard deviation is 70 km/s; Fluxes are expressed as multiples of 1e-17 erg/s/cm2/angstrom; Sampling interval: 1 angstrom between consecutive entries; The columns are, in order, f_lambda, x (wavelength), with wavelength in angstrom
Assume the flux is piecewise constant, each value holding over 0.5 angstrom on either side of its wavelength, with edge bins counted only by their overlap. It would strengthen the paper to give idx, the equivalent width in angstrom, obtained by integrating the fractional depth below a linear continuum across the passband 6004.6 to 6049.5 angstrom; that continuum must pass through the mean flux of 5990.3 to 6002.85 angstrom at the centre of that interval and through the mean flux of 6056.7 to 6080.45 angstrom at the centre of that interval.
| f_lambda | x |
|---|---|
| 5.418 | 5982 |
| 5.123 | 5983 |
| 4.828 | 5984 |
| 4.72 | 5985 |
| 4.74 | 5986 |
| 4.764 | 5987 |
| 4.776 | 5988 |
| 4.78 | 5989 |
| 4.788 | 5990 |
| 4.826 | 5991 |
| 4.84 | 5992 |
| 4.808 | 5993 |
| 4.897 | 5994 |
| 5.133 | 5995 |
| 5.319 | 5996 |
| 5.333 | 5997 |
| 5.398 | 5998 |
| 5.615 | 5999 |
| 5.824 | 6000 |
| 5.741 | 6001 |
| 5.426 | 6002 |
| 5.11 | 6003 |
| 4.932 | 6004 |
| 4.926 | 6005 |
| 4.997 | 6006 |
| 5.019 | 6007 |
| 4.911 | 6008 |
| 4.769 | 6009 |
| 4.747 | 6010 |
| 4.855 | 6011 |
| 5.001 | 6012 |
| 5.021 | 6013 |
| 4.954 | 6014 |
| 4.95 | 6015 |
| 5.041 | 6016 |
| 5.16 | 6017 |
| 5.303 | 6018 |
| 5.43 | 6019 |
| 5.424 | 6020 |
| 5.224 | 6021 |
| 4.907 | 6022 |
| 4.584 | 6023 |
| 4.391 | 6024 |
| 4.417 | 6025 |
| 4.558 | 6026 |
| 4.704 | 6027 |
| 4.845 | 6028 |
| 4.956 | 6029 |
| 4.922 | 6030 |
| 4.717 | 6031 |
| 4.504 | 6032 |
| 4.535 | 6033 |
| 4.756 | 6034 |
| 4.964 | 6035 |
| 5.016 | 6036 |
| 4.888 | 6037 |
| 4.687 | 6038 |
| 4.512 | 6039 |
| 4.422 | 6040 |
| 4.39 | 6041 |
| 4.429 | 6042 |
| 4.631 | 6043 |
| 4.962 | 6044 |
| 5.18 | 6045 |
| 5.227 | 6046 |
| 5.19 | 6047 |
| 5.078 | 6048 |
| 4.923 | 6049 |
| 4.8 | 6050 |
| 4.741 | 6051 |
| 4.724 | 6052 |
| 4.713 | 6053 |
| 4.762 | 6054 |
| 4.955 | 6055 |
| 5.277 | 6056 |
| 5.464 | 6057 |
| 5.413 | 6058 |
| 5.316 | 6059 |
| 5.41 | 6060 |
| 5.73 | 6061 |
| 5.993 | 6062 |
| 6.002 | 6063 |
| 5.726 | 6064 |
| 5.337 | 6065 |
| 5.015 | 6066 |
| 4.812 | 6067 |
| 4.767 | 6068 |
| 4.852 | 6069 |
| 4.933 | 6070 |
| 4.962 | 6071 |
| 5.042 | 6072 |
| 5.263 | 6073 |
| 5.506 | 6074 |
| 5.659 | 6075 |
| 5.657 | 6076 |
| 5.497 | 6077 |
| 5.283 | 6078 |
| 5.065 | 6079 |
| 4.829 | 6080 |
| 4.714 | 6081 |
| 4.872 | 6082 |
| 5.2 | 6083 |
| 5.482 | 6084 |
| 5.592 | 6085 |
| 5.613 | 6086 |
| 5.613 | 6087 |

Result 3.5 angstrom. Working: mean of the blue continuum 5.25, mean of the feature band 4.87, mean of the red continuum 5.31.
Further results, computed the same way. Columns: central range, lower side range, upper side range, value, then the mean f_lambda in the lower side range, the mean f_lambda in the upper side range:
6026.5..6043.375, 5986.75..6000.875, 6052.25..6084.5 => 1.5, 5.1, 5.23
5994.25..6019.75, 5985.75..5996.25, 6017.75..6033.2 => -1.6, 4.87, 4.84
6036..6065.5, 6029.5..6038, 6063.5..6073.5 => -0.8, 4.78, 5.07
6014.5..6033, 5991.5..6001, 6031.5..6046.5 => 0.2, 5.27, 4.74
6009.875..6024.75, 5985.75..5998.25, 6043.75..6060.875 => 0.0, 4.95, 5.08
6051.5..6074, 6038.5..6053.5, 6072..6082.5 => -0.8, 4.79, 5.23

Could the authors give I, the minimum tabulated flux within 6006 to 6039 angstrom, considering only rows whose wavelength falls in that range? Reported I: 4.391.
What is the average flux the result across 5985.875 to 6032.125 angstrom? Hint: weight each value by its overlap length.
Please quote 4.99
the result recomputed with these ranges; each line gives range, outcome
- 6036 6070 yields 5.04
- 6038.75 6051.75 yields 4.81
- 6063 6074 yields 5.13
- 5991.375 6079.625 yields 5.05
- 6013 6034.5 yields 4.87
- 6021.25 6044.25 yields 4.69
